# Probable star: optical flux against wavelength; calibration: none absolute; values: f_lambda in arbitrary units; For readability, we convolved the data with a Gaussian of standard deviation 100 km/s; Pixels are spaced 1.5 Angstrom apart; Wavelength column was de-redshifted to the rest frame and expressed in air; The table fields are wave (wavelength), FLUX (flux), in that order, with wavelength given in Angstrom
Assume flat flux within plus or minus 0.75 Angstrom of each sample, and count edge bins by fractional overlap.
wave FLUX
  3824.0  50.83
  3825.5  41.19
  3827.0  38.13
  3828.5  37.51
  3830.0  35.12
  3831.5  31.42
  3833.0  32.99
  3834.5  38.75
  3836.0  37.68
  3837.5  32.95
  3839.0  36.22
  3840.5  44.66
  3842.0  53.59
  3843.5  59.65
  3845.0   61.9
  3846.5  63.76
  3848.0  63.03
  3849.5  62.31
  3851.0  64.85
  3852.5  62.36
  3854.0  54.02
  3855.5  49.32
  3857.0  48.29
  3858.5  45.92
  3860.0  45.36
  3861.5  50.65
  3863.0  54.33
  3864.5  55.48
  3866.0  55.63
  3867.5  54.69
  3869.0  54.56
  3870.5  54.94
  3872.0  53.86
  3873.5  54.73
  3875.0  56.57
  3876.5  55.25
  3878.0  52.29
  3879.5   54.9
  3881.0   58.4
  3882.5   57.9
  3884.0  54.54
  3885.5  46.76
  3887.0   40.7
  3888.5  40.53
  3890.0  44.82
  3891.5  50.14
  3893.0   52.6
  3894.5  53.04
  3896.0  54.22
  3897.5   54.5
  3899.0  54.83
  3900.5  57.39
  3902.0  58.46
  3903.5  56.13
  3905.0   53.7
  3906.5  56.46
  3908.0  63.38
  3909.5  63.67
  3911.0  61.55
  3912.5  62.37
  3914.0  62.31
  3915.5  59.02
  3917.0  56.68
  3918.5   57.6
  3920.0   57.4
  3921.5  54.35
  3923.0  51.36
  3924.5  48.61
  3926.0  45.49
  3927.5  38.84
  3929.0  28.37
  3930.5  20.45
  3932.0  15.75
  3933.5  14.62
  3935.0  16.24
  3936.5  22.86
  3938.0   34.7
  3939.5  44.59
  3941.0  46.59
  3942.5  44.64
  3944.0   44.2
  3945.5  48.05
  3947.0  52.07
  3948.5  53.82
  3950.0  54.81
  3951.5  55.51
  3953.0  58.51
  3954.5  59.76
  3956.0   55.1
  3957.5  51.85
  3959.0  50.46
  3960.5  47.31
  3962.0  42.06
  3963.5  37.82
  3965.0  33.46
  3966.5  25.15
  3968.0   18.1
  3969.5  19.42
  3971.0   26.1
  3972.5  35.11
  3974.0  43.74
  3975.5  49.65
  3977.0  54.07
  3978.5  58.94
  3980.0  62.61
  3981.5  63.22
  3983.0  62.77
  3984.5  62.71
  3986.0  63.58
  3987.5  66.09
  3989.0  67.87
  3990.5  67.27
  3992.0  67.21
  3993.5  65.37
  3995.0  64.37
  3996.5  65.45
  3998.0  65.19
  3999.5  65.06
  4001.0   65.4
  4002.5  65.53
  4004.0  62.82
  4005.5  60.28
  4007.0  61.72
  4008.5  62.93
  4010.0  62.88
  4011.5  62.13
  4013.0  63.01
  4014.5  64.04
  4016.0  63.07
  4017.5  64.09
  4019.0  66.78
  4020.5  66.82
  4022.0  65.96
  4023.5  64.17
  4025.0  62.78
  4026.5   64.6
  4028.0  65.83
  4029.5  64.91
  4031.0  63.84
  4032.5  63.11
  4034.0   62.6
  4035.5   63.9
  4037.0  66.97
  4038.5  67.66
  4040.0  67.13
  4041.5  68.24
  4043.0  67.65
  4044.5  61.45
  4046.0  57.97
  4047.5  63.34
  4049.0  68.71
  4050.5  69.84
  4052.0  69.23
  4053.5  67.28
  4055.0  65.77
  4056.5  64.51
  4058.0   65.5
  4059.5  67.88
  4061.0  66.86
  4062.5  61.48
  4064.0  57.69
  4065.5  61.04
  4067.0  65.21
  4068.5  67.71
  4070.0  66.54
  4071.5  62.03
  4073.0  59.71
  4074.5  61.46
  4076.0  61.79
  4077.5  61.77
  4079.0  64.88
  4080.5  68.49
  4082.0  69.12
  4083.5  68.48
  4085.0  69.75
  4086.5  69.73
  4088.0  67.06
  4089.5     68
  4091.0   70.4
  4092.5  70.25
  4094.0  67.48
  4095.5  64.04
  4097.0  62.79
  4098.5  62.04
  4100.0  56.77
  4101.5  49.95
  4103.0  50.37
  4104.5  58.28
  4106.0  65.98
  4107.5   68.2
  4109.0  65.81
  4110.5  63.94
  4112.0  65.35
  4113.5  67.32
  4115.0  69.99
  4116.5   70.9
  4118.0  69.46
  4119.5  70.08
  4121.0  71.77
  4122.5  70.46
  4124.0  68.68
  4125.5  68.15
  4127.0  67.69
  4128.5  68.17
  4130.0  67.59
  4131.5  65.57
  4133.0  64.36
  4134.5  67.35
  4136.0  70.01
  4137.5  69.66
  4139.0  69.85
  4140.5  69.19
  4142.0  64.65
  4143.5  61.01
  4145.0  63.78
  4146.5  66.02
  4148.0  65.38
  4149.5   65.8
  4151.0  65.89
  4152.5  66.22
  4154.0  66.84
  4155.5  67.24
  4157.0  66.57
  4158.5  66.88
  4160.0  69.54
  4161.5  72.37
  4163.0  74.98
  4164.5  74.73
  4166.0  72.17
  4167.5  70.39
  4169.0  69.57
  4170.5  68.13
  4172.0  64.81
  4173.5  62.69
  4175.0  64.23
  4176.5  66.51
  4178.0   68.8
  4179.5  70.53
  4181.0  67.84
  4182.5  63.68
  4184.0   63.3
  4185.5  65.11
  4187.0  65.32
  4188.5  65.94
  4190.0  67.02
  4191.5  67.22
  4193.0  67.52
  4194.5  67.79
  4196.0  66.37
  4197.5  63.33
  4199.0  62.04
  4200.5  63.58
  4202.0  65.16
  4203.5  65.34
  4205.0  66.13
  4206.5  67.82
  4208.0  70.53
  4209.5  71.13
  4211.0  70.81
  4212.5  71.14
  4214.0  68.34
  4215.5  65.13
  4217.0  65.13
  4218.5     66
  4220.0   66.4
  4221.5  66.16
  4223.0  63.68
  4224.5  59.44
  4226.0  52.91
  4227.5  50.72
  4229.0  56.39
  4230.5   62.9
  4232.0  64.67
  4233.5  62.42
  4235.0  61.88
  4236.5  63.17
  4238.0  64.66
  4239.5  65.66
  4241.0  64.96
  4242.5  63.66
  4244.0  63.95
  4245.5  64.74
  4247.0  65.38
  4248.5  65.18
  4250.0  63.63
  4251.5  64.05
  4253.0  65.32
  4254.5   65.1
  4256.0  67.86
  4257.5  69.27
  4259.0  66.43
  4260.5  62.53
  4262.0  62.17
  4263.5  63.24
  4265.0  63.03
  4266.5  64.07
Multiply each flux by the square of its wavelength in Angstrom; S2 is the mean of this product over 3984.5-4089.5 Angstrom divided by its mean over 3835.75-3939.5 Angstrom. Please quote 1.39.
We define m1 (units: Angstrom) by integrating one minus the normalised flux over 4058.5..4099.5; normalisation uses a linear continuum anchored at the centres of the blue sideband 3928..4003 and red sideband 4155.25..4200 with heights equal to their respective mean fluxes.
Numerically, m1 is -4.85 Angstrom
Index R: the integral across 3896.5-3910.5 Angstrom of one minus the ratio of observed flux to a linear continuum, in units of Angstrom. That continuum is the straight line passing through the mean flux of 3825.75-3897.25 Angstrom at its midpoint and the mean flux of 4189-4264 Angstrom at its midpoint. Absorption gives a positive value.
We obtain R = -1.5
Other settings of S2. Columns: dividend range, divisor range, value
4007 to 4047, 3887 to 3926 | 1.24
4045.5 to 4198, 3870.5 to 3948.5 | 1.51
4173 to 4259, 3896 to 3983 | 1.59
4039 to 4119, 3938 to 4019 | 1.26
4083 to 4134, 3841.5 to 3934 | 1.41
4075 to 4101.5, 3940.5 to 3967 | 1.46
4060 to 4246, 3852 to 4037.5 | 1.36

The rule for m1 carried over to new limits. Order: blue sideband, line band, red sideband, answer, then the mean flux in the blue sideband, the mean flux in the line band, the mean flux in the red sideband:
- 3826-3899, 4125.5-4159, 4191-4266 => -3.0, 50.3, 66.7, 64.6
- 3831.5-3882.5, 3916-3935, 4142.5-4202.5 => 5.2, 52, 40.1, 66.8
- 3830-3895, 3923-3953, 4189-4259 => 8.1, 50.9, 39.3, 64.8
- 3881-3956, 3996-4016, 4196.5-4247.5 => -3.8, 48.8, 63.5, 64.3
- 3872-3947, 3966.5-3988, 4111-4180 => 2.5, 48.7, 48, 68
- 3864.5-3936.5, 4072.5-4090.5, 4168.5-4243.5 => -2.1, 50.2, 66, 65.1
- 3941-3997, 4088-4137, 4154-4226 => -3.5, 51.2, 65.9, 67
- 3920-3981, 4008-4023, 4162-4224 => -4.8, 41.9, 64.2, 67.1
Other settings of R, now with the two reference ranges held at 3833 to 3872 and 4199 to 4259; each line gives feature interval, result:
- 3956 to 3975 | 6.4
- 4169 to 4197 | -1.5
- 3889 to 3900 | 0.3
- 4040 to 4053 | -1.7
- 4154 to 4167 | -1.7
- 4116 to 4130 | -1.9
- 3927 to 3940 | 6.9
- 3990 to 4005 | -2.2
